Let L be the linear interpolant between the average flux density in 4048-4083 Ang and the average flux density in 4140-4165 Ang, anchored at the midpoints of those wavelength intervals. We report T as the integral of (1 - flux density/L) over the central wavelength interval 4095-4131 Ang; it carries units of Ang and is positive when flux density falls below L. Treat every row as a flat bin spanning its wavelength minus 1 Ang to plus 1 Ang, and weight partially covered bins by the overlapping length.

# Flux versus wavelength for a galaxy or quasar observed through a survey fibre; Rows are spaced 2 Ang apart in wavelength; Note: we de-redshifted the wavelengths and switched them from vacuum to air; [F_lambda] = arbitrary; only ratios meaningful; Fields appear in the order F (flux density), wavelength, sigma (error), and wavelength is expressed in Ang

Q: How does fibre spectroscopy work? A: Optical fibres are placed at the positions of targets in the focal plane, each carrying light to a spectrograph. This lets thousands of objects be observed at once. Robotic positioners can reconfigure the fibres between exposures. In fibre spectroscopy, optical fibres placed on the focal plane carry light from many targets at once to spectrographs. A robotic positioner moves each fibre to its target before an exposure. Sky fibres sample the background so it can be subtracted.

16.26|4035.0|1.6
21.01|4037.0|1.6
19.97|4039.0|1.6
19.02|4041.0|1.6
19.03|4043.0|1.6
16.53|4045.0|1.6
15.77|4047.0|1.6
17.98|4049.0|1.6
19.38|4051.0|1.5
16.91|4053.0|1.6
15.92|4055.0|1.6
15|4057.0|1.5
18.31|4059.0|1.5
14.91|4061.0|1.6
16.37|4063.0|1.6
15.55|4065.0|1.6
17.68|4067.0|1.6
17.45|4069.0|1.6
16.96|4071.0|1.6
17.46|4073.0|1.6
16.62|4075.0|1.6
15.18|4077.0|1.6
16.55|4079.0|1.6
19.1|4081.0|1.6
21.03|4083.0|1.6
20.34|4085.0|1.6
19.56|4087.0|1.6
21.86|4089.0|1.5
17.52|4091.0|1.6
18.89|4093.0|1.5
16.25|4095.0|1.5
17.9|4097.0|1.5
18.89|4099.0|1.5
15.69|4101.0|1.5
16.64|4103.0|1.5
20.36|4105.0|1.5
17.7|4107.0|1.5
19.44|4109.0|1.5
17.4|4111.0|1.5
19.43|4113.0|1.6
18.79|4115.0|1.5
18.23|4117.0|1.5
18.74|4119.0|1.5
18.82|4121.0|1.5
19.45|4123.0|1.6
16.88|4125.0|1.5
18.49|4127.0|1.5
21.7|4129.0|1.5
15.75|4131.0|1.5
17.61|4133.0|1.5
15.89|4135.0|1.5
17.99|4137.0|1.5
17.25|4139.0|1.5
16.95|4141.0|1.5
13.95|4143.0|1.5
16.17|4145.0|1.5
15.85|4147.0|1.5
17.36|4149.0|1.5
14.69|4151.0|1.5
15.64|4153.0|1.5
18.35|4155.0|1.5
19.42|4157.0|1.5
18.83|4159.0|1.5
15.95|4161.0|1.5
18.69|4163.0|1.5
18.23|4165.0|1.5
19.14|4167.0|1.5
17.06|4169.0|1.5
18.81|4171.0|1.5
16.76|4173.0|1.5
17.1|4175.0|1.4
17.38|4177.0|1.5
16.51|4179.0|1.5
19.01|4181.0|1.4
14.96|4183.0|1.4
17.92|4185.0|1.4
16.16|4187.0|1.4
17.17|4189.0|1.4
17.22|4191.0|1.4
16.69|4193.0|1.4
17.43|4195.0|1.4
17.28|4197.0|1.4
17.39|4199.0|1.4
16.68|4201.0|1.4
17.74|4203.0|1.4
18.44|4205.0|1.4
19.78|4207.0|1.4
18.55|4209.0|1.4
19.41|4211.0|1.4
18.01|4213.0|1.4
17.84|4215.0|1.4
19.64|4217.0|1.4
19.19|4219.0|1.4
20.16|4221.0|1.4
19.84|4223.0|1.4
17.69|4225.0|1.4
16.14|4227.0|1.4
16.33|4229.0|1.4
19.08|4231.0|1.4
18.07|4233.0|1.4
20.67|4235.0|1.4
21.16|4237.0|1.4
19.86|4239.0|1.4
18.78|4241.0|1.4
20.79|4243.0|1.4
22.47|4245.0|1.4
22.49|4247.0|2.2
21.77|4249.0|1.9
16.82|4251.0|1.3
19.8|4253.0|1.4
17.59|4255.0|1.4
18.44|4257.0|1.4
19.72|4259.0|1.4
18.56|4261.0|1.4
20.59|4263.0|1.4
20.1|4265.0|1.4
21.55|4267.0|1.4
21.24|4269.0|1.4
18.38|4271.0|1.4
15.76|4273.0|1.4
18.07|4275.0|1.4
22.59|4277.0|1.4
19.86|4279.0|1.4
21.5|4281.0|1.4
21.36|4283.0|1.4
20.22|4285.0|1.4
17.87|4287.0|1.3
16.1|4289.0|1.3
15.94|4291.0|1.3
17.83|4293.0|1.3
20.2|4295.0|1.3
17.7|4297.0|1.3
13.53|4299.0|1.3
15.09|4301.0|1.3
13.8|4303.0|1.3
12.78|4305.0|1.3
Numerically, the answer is -3.0 Ang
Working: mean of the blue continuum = 17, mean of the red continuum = 16.9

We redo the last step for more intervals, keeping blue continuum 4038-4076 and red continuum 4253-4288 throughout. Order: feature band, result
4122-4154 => 2.0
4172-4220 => 2.8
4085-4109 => -1.1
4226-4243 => 0.3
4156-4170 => 0.2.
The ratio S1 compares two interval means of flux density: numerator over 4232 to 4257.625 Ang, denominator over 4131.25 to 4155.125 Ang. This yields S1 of 1.22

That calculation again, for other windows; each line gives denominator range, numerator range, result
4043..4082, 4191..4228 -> 1.08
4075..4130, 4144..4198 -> 0.93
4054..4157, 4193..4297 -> 1.08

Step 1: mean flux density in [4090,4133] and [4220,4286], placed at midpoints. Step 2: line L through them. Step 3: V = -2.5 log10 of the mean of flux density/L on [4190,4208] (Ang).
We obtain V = 0.09 mag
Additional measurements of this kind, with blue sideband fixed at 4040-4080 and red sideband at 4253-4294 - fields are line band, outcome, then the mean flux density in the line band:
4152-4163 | 0.01 mag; 17.7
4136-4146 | 0.08 mag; 16.5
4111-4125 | -0.07 mag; 18.7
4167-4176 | 0.03 mag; 17.6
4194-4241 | 0.00 mag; 18.5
